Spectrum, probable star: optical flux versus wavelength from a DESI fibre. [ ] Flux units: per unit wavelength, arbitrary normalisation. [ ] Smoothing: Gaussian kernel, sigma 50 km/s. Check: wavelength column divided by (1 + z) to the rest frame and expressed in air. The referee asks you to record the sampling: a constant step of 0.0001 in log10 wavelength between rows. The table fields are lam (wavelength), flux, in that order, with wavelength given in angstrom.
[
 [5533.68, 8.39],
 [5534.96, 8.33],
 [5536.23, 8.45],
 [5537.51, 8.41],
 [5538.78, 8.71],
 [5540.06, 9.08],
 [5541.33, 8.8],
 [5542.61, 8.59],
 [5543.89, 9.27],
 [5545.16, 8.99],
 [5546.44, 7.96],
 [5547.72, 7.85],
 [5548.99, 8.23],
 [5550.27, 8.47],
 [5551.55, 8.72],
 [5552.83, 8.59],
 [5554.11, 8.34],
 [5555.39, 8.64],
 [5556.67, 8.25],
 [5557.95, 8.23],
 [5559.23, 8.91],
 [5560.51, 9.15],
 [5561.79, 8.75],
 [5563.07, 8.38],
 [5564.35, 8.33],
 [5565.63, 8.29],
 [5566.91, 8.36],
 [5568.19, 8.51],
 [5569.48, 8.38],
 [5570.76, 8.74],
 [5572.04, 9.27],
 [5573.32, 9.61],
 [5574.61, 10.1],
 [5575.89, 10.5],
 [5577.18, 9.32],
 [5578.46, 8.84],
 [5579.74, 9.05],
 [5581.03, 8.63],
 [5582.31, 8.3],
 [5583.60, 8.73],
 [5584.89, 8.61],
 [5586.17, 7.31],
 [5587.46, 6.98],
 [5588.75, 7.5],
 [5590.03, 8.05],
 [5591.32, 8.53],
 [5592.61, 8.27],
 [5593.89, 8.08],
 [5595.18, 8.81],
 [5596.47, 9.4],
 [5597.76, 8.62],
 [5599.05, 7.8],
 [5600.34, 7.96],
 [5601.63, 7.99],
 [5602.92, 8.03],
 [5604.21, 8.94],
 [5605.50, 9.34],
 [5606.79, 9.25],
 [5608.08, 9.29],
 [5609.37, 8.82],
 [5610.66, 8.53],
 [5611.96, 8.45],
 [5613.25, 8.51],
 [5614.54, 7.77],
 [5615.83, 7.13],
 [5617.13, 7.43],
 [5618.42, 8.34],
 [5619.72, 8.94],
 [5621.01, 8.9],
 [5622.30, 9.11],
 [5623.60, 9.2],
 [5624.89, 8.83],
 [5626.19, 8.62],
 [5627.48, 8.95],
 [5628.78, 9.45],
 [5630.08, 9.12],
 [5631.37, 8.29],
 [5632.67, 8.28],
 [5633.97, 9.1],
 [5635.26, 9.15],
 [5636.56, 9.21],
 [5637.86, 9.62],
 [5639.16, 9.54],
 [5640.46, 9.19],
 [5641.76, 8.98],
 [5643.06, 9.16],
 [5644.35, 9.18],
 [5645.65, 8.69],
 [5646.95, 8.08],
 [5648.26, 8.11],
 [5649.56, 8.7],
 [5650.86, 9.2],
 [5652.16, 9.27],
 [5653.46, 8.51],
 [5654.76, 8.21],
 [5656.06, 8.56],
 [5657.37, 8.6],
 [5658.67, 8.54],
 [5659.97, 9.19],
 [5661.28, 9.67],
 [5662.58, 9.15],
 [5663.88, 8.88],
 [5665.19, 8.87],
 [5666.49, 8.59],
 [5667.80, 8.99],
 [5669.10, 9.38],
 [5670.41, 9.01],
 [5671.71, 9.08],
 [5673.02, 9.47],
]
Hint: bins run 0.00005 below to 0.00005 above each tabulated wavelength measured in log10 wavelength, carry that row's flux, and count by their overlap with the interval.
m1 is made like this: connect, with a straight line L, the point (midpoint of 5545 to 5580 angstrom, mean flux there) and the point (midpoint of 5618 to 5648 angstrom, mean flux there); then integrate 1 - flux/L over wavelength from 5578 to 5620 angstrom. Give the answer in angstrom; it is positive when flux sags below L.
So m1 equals 2.3 angstrom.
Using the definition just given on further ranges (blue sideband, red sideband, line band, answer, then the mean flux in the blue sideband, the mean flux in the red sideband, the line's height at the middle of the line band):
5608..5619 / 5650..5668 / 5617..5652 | -1.6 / 8.2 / 8.87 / 8.51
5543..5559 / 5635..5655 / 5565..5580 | -0.9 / 8.47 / 8.93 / 8.58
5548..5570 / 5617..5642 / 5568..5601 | 0.1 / 8.49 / 8.94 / 8.65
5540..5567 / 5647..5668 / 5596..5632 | 0.3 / 8.55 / 8.79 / 8.69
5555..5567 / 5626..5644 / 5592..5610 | 0.4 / 8.54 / 9.06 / 8.82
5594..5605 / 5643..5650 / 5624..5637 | -0.5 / 8.43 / 8.61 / 8.55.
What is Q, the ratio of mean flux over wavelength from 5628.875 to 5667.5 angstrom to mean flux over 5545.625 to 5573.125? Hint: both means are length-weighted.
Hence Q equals 1.0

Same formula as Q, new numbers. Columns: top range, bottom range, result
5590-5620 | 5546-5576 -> 0.97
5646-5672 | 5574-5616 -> 1.03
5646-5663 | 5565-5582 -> 0.97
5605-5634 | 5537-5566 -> 1.01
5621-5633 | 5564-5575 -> 1.01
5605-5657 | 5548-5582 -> 1.00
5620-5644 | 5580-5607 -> 1.09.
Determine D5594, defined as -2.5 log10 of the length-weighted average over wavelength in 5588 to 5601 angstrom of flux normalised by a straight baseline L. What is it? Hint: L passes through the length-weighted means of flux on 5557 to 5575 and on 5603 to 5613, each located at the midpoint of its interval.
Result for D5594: 0.07 mag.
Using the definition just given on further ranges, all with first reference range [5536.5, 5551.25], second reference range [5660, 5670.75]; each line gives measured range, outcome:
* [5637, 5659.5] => 0.02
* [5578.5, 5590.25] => 0.07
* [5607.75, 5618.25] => 0.08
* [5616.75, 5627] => 0.02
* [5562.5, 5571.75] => 0.03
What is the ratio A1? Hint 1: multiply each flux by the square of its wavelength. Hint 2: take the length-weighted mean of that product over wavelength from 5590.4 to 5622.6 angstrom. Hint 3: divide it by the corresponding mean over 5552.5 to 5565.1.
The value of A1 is 1.0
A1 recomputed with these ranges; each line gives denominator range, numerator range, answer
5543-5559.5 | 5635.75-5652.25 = 1.09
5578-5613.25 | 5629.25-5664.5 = 1.07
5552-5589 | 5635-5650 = 1.06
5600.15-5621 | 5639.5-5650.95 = 1.06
